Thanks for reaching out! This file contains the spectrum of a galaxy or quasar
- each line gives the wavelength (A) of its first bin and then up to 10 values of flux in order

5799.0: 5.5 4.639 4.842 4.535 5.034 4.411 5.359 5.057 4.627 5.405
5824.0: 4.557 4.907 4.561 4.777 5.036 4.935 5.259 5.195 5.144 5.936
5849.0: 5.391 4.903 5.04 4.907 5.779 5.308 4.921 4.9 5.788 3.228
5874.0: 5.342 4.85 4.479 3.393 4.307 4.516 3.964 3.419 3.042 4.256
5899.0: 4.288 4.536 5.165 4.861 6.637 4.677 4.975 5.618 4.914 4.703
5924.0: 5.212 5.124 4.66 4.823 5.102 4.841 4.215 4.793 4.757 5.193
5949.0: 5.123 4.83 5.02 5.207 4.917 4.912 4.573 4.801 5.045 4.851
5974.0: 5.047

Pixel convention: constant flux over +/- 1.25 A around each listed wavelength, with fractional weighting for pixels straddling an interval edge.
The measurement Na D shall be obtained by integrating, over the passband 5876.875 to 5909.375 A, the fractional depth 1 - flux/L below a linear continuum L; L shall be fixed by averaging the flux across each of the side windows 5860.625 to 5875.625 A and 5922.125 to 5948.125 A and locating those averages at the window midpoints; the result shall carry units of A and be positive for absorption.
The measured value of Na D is 3.8 A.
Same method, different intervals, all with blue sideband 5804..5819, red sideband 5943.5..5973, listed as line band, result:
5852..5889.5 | 1.2 A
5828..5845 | -0.4 A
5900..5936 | -1.1 A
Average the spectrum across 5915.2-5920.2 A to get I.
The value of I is 5.27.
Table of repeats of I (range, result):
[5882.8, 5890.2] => 4.26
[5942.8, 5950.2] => 5.03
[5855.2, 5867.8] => 5.16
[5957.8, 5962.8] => 4.91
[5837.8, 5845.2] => 5.2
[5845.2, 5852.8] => 5.41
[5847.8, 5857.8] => 5.06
